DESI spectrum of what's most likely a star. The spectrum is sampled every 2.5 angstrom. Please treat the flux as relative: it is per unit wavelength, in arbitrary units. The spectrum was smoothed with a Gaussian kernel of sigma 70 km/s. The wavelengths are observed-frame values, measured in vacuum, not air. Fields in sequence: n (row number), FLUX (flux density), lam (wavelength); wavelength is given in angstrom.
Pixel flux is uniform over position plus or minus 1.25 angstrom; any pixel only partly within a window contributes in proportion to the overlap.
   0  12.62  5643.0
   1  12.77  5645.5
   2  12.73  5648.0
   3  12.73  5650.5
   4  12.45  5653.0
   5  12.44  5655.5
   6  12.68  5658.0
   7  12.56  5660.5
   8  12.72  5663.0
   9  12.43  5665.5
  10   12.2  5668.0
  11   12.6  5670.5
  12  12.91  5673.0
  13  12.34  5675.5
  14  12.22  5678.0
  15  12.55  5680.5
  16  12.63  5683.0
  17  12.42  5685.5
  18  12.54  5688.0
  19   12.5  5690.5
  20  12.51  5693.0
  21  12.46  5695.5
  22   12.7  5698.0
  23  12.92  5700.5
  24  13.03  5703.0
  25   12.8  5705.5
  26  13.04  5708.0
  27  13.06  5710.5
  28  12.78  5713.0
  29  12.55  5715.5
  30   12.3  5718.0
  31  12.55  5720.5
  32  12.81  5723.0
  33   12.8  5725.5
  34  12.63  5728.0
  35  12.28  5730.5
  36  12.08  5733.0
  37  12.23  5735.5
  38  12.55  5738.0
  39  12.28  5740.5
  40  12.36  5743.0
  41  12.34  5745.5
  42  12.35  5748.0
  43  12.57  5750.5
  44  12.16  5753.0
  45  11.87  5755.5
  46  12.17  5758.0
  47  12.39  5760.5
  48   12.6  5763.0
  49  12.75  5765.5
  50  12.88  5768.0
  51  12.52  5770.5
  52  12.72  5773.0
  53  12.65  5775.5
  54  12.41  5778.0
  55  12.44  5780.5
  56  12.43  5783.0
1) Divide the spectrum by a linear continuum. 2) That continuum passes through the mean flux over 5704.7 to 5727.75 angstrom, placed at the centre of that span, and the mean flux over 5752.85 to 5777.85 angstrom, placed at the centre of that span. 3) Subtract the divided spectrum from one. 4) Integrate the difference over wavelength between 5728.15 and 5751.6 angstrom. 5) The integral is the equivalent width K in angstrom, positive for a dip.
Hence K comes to 0.5 angstrom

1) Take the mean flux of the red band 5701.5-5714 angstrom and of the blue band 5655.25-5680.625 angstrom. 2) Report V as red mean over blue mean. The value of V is 1.03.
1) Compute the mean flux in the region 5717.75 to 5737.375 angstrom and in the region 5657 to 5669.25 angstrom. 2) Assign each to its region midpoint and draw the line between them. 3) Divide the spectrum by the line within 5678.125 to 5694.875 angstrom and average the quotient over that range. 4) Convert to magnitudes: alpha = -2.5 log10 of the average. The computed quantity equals 0.00 mag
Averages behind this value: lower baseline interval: 12.5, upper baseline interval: 12.5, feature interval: 12.5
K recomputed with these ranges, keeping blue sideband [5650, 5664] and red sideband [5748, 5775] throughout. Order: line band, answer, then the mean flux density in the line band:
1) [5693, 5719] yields -0.47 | 12.8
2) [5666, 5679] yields 0.12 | 12.5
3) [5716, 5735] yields 0.03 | 12.5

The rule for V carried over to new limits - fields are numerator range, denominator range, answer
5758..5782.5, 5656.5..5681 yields 1.00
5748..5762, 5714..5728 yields 0.97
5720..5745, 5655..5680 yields 0.99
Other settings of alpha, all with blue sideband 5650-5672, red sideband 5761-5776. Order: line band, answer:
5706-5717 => -0.02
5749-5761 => 0.04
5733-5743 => 0.03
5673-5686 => 0.01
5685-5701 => 0.00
